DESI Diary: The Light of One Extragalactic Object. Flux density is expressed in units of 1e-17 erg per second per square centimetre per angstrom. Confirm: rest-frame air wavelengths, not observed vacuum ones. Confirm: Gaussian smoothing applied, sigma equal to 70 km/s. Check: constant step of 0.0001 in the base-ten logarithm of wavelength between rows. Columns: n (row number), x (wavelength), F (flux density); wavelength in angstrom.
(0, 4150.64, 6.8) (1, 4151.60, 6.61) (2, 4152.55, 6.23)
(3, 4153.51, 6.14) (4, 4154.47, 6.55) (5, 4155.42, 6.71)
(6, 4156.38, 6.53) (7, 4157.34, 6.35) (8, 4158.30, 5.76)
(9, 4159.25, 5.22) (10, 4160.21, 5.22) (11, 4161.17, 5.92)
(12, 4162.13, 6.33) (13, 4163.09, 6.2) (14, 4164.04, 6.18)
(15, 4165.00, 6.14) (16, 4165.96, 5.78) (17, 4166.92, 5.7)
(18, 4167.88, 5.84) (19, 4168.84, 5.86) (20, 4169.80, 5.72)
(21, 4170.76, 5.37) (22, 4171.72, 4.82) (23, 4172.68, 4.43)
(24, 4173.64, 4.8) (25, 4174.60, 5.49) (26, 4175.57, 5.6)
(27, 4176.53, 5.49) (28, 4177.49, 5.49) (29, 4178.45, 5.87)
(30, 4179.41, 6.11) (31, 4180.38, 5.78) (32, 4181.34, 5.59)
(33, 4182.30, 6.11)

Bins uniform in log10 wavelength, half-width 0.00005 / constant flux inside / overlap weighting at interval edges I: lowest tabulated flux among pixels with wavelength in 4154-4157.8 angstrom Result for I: 6.35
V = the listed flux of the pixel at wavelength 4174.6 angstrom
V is 5.49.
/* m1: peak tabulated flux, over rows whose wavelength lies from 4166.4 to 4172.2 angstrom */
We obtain 5.86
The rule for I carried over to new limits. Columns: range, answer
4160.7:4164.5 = 5.92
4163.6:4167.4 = 5.7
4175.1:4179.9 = 5.49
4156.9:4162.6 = 5.22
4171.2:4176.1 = 4.43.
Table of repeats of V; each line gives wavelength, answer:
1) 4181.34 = 5.59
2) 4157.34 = 6.35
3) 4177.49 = 5.49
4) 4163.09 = 6.2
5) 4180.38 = 5.78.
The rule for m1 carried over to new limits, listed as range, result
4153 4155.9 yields 6.71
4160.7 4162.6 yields 6.33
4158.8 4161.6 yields 5.92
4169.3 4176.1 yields 5.72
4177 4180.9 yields 6.11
